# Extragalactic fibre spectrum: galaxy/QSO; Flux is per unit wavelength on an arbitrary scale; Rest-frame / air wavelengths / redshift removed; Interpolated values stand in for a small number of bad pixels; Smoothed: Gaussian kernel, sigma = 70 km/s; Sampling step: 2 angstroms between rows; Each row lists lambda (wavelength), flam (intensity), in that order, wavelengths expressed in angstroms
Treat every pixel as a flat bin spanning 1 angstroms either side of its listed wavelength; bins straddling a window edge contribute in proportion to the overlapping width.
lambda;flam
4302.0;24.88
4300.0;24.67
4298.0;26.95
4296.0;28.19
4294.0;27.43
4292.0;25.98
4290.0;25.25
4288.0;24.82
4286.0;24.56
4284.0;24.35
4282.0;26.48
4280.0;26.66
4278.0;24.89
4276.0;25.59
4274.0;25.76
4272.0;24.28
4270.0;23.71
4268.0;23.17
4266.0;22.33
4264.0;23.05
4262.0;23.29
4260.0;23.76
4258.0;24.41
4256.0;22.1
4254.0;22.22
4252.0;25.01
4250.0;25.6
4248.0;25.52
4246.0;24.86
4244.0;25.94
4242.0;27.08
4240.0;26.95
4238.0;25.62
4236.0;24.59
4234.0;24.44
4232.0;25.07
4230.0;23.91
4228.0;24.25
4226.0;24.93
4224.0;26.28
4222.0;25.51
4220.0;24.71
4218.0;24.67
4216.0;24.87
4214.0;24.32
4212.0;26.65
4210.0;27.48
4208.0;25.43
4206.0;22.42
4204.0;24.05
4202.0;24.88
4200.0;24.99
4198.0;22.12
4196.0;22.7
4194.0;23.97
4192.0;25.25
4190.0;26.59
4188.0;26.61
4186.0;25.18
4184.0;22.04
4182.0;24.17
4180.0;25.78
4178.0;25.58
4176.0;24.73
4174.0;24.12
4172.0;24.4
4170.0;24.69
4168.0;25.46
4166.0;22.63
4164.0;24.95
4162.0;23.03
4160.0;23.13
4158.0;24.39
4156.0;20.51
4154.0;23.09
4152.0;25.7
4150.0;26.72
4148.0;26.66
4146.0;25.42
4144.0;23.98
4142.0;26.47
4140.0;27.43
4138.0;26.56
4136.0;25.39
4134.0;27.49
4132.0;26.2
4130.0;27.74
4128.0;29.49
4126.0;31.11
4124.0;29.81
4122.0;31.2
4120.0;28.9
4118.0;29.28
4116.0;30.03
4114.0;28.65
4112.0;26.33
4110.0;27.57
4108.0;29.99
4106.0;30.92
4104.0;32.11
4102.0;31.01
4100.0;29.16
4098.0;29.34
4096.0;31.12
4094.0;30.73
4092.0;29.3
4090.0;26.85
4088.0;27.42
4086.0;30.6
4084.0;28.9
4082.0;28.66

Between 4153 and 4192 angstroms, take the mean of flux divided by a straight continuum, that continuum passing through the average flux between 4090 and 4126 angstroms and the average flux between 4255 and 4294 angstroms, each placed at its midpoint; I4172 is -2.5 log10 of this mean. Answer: 0.14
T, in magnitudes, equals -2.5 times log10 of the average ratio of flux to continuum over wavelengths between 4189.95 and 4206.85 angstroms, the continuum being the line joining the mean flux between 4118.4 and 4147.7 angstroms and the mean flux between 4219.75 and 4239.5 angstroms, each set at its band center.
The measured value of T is 0.08 mag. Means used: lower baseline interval 27.7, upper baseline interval 25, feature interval 24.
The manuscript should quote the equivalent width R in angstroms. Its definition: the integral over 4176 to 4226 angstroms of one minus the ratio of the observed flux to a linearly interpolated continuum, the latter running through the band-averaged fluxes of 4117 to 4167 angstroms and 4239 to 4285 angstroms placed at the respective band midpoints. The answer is 1.25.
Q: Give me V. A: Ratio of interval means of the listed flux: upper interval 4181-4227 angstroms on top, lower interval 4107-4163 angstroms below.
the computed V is 0.9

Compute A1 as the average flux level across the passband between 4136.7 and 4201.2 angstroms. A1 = 24.7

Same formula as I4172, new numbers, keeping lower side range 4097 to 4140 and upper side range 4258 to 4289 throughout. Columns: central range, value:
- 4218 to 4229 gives 0.03 mag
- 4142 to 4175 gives 0.14 mag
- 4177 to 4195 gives 0.08 mag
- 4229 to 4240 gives 0.03 mag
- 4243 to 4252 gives -0.01 mag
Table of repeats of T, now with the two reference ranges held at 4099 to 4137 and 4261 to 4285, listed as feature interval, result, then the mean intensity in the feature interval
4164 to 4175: 0.13 mag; 24.3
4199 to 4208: 0.10 mag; 24.2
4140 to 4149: 0.10 mag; 25.8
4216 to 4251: 0.02 mag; 25.3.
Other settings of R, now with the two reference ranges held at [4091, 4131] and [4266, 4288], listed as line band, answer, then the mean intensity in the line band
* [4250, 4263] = 0.9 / 23.6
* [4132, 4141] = 0.7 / 26.7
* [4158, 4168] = 1.6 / 23.7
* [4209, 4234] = 1.2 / 25.2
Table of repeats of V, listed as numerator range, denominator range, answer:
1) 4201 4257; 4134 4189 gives 1.01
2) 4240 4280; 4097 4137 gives 0.84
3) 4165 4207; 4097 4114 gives 0.83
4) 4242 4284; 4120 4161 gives 0.92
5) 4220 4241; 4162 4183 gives 1.02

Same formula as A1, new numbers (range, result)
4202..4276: 24.7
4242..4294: 24.6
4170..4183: 24.8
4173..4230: 24.8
